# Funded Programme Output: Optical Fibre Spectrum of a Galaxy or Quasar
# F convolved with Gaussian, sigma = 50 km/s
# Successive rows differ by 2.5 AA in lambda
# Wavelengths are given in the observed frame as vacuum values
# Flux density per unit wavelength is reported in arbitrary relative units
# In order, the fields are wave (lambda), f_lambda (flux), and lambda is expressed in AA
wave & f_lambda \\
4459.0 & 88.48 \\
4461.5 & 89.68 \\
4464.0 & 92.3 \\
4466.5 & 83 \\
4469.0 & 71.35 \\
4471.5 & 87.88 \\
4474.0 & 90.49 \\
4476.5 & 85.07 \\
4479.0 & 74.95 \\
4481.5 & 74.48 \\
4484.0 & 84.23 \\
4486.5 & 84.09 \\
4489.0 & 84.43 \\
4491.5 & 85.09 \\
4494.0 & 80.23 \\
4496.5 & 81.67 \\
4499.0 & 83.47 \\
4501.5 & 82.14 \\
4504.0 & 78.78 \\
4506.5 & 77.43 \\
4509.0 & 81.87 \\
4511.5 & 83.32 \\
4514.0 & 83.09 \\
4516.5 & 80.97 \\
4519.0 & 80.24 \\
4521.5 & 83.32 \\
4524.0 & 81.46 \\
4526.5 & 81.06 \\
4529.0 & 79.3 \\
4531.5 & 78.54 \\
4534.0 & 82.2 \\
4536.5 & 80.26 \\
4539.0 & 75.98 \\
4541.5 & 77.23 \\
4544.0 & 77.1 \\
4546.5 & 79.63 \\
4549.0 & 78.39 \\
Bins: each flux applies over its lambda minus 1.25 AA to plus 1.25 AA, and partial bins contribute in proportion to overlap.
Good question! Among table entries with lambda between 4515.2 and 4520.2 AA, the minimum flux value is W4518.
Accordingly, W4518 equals 80.24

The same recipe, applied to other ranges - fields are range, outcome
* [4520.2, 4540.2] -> 75.98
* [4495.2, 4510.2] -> 77.43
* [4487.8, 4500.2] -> 80.23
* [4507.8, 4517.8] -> 80.97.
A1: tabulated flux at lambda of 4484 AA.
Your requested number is 84.23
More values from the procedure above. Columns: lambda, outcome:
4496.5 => 81.67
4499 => 83.47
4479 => 74.95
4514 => 83.09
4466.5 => 83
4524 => 81.46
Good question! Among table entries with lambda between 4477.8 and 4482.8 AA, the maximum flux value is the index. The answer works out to 74.95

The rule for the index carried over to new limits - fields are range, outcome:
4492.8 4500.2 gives 83.47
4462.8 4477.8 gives 92.3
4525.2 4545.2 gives 82.2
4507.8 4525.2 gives 83.32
